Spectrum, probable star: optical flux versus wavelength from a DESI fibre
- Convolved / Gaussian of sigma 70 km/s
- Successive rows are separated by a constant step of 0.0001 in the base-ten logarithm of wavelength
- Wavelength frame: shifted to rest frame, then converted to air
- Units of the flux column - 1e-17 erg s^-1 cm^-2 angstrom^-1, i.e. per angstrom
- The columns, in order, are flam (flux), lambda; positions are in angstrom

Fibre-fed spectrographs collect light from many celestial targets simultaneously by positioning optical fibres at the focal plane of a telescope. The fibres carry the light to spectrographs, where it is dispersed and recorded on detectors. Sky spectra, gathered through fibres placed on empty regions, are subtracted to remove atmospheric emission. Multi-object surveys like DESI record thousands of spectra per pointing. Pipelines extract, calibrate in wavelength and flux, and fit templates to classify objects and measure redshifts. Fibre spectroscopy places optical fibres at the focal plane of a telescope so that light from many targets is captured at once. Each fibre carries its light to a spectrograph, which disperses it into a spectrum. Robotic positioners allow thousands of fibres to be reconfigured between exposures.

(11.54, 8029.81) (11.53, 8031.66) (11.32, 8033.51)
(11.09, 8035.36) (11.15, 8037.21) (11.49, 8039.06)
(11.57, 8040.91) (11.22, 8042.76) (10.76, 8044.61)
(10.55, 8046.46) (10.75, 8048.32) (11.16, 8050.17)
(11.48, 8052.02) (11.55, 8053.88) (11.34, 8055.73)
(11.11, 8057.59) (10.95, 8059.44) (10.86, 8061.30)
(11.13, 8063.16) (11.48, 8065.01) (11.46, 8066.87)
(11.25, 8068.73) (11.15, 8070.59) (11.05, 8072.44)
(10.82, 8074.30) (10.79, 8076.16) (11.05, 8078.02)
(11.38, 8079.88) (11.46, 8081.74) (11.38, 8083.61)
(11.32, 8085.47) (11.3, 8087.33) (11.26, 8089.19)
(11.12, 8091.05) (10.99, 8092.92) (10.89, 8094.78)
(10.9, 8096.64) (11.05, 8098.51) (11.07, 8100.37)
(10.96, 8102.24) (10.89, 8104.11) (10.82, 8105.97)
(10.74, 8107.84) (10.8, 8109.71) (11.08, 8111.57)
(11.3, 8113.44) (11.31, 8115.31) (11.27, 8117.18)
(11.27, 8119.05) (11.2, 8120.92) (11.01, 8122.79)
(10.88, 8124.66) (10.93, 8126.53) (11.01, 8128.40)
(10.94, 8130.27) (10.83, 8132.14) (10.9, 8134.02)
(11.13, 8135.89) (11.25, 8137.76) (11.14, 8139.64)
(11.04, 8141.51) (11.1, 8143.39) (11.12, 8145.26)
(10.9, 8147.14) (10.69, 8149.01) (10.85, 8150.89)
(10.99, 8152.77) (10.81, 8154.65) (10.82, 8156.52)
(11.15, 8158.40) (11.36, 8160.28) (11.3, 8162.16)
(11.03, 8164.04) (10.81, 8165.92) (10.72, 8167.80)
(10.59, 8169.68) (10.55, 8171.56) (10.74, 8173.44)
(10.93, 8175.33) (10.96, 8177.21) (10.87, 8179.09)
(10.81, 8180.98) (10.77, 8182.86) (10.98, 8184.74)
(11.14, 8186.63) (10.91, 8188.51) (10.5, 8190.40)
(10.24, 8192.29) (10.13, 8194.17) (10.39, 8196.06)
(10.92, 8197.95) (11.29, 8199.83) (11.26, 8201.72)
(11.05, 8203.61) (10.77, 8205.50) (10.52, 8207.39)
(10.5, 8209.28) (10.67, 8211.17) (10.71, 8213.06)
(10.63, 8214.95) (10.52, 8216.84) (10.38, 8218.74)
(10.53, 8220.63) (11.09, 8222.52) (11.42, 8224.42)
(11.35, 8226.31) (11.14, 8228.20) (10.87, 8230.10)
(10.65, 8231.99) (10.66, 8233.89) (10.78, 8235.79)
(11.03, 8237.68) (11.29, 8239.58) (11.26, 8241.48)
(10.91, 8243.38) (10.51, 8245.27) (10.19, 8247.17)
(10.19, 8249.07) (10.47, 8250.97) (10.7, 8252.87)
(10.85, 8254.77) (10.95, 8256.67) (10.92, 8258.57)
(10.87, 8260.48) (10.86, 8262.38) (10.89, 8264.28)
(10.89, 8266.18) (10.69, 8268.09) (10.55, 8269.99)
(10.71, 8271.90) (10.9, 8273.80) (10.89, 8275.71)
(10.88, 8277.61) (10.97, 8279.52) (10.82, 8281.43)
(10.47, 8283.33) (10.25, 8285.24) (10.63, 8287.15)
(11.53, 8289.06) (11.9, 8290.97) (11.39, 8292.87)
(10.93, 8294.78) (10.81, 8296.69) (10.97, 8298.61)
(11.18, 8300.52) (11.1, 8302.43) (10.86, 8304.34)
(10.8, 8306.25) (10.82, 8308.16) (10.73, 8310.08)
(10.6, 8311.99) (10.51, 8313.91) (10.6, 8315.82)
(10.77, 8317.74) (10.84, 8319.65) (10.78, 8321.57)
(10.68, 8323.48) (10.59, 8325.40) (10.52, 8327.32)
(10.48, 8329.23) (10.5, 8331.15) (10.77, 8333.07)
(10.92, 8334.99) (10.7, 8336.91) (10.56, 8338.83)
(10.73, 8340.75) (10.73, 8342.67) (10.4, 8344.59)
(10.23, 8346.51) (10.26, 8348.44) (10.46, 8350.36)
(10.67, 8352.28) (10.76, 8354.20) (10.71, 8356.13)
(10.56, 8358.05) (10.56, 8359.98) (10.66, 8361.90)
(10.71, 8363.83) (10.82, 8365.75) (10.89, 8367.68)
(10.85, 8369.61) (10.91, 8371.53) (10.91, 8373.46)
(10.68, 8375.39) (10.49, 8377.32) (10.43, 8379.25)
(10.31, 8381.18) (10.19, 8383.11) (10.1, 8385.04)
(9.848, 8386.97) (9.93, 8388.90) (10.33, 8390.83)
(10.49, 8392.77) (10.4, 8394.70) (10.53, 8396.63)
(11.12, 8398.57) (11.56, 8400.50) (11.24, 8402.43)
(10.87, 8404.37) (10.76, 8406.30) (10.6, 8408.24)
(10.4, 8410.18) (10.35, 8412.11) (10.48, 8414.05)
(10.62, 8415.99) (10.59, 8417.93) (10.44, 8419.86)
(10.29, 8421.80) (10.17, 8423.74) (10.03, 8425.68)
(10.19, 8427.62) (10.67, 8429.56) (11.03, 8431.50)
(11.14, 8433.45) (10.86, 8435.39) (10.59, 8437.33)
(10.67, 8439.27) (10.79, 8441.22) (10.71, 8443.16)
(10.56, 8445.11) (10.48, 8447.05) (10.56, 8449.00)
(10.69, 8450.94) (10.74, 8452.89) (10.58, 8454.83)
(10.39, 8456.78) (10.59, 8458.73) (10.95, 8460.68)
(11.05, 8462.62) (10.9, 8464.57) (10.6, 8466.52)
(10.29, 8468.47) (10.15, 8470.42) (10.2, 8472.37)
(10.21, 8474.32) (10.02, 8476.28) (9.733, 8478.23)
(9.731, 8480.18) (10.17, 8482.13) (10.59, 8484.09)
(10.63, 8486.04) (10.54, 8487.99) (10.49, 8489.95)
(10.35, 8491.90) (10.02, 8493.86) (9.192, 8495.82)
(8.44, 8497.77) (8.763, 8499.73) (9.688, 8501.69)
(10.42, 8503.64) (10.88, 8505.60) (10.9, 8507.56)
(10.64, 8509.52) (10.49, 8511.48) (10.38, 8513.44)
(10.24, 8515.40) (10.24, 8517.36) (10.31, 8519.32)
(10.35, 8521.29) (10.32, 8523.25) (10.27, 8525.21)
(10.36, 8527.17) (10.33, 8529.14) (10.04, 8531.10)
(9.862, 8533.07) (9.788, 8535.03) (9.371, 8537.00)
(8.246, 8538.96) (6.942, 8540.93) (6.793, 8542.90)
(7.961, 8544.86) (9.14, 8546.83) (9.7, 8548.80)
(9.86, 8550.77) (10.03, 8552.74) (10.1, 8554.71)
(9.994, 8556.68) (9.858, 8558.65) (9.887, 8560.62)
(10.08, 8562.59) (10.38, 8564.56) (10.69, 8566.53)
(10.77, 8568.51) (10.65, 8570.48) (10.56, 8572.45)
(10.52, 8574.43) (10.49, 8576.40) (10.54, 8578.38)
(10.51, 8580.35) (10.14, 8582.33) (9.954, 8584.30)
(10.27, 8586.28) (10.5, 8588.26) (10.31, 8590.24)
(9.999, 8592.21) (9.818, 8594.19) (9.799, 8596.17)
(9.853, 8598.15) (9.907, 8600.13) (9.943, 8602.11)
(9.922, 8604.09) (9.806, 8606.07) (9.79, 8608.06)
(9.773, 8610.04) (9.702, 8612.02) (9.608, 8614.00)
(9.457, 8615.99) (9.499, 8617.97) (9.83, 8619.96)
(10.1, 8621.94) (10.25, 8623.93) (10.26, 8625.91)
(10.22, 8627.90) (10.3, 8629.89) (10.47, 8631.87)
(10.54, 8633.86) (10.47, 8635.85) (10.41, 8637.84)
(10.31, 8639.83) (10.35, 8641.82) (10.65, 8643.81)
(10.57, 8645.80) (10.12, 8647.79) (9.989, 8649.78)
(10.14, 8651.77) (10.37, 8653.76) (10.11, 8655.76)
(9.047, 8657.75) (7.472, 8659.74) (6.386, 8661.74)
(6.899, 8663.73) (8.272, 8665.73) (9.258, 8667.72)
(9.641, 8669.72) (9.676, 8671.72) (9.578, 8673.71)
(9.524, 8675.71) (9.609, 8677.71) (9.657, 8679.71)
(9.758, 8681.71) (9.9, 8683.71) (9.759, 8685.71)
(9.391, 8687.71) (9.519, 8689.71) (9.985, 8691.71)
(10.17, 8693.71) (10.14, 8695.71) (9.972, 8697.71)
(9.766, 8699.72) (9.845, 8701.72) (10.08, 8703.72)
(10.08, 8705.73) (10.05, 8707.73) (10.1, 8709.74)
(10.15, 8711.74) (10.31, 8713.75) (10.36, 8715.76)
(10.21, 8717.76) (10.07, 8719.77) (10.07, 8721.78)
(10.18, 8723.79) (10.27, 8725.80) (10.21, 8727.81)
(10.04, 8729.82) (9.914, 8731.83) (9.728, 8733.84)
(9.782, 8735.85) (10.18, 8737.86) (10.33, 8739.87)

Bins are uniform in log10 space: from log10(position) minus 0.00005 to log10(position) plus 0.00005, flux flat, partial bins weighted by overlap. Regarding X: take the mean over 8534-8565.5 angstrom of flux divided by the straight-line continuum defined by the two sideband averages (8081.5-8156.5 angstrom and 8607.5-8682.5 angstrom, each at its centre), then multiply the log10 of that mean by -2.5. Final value 0.08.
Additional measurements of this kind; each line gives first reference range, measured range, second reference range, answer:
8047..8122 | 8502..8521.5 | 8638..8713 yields -0.04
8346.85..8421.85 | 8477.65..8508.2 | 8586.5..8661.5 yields 0.03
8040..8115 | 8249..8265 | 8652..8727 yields -0.01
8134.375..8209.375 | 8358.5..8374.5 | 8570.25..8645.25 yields -0.02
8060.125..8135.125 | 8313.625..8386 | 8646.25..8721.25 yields -0.02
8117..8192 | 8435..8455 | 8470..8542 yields -0.05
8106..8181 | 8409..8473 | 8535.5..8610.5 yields -0.04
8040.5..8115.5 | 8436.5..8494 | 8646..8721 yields -0.03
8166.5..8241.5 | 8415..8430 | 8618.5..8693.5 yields -0.01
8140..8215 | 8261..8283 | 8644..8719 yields -0.02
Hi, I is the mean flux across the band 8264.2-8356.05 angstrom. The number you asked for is 10.8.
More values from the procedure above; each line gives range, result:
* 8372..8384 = 10.5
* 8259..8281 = 10.8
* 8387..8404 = 10.7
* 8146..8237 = 10.8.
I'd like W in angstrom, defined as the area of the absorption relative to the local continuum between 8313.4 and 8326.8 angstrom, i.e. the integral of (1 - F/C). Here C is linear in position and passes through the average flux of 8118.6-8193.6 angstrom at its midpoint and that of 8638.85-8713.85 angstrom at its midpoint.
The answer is -0.2 angstrom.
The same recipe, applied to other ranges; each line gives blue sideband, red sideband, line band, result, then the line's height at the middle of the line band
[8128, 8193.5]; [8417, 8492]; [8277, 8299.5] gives -0.5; 10.7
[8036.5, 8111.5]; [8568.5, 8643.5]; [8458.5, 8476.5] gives -0.2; 10.4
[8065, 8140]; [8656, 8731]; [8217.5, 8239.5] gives -0.3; 10.8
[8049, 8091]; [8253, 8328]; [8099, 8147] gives 0.4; 11.1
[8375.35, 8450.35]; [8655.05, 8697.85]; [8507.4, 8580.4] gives -0.1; 9.9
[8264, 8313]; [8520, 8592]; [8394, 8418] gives -0.7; 10.4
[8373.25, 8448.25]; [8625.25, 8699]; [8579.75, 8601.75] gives -0.3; 9.94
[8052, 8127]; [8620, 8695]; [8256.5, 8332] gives -1.5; 10.6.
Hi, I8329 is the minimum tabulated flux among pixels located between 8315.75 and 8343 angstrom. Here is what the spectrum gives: 10.48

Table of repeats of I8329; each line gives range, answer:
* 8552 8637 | 9.457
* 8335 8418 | 9.848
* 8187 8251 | 10.13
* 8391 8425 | 10.17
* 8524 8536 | 9.788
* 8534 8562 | 6.793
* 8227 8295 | 10.19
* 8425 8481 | 9.731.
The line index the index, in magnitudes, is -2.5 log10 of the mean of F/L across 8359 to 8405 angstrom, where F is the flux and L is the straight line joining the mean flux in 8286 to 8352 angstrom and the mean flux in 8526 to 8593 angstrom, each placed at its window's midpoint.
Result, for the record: -0.01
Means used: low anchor 10.8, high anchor 9.84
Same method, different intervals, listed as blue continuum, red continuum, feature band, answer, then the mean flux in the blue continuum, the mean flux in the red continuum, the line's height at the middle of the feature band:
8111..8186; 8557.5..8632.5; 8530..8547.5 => 0.18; 11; 10.1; 10.2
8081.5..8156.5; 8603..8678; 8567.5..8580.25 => -0.08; 11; 9.69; 9.87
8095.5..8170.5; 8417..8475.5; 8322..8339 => 0.01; 11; 10.6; 10.7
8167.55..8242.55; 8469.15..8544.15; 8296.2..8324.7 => -0.03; 10.8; 9.89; 10.5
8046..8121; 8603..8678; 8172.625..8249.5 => 0.00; 11.1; 9.69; 10.8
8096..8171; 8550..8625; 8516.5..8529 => -0.01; 11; 10.1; 10.2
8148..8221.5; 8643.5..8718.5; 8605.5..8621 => 0.01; 10.8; 9.64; 9.79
